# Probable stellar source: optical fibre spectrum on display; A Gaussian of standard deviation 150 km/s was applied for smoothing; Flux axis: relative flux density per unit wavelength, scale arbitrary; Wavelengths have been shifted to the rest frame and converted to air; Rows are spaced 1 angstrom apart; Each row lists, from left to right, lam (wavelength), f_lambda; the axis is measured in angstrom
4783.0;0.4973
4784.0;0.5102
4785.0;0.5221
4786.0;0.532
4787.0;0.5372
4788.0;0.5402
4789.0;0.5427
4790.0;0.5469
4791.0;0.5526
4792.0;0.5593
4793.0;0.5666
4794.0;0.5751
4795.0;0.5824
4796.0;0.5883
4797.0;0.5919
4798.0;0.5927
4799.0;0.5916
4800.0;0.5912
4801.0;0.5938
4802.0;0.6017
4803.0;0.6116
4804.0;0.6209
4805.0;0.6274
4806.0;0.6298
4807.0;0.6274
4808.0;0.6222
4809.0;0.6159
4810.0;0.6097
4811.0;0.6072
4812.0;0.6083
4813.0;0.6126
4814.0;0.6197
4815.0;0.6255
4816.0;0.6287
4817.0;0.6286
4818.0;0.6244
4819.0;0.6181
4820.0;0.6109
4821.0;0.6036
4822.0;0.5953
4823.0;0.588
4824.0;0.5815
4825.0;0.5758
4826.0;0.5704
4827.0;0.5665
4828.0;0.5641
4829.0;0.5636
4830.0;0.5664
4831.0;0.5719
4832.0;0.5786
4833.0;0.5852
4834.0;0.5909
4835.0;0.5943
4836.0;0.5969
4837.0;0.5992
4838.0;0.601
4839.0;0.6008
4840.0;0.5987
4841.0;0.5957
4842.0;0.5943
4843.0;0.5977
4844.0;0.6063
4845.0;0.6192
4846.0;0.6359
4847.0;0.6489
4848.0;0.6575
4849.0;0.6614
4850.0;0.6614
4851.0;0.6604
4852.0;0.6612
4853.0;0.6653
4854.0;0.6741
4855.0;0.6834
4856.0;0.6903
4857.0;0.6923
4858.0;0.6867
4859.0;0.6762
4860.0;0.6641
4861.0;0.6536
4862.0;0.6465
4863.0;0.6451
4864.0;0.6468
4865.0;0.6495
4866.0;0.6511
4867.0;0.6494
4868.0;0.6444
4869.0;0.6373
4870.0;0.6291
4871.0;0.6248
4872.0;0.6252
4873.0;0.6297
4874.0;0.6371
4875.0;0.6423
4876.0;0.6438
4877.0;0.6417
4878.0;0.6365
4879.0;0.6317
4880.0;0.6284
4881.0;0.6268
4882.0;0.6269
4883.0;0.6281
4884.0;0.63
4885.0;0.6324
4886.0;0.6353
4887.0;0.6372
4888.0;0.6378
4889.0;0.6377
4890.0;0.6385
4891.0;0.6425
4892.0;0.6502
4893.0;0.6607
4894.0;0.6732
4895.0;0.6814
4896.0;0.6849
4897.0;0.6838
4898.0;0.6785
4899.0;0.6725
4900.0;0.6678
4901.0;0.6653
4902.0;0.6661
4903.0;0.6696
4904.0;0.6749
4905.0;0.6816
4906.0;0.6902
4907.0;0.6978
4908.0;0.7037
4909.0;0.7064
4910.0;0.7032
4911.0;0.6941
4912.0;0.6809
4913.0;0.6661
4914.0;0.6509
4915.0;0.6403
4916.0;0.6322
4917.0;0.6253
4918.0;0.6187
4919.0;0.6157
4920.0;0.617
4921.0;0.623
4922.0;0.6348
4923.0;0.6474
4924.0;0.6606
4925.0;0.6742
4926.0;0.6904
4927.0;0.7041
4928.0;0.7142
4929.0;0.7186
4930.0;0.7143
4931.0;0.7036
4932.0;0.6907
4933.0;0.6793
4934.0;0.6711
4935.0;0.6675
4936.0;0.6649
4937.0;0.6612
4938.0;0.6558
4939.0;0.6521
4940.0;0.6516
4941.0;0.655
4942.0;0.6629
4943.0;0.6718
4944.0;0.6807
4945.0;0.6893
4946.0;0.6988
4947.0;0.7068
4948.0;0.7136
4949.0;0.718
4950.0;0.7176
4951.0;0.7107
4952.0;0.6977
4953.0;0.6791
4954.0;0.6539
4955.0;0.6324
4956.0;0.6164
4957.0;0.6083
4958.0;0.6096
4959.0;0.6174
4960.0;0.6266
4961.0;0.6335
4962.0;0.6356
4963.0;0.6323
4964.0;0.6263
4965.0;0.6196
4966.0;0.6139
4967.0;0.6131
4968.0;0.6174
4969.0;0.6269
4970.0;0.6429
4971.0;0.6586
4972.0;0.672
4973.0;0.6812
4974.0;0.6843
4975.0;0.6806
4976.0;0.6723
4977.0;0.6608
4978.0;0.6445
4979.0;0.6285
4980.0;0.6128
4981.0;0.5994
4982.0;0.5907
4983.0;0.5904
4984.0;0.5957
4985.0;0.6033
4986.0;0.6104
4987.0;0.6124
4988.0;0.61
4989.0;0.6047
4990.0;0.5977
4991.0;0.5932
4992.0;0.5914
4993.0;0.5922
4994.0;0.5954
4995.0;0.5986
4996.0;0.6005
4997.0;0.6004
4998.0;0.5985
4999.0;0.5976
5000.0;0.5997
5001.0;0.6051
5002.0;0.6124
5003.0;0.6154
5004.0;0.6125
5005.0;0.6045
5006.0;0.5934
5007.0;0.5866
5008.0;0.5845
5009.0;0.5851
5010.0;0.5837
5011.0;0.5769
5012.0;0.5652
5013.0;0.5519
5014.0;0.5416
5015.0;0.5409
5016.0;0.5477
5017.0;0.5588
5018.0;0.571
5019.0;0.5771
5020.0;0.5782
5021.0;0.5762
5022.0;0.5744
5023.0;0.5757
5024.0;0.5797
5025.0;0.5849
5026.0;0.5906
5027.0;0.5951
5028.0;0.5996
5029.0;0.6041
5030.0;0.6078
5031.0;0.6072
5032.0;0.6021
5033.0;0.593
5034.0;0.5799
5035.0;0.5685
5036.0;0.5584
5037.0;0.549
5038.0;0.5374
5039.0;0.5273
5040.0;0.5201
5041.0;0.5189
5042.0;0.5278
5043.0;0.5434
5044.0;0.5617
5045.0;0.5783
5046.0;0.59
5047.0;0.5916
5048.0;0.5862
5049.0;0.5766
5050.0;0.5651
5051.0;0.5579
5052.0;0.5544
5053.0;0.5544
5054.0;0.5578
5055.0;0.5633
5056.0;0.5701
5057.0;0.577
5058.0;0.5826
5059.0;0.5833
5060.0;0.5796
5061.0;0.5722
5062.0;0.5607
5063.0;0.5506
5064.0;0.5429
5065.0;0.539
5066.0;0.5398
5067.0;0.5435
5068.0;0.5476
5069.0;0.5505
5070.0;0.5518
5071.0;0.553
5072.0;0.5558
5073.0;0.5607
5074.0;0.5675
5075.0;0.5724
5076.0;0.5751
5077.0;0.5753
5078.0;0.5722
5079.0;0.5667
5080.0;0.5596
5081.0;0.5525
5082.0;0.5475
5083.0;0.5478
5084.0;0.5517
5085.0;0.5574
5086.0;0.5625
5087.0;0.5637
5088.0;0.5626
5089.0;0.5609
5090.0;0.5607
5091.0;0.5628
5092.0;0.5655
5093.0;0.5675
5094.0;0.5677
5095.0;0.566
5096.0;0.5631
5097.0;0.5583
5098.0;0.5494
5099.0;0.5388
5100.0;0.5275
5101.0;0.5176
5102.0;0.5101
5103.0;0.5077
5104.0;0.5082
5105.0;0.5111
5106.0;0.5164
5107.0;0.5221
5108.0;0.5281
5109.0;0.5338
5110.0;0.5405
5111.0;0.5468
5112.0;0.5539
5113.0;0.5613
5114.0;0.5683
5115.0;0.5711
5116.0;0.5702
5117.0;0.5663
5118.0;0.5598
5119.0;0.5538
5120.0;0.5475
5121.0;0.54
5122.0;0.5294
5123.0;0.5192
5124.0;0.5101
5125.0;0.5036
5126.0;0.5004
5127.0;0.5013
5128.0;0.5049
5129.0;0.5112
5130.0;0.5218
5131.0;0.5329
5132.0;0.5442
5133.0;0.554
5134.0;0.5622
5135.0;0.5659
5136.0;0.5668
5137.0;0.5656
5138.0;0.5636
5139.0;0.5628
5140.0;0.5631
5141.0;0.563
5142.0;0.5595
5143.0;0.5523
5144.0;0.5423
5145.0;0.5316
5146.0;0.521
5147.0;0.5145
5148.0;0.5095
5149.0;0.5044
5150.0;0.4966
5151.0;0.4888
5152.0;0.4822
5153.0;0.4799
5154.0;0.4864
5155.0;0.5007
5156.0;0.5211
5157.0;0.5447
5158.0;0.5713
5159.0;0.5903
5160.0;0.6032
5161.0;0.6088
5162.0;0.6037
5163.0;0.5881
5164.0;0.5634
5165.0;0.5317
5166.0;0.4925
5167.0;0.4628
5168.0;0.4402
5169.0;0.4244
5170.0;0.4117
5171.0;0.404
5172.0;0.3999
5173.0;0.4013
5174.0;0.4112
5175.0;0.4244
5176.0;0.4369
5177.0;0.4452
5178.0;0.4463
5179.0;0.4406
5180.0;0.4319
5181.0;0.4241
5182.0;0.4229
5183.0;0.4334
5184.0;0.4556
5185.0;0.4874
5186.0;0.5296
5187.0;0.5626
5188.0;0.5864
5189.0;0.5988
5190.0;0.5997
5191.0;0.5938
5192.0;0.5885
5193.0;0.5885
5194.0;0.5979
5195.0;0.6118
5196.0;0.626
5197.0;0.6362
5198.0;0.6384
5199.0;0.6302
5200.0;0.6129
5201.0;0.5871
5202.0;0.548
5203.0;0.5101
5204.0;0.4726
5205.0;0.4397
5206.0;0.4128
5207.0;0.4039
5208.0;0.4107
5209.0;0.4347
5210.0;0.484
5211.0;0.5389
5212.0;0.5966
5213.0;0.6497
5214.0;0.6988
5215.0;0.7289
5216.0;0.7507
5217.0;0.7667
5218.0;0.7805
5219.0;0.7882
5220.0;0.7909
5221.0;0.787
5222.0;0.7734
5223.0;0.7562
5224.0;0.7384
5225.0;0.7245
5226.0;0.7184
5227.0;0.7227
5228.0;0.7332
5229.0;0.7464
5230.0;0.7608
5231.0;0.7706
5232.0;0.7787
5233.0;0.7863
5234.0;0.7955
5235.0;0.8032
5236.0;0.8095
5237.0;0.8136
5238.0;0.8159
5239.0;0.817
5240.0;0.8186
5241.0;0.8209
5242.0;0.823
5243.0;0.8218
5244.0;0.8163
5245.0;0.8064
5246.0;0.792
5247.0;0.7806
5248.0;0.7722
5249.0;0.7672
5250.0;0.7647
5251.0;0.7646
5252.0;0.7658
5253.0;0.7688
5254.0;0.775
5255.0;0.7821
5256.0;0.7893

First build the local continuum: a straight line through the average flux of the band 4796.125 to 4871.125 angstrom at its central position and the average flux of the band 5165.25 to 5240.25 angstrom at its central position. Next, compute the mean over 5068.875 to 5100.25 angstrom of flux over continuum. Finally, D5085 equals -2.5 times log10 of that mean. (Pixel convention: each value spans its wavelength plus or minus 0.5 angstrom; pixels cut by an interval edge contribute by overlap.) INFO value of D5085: 0.09 mag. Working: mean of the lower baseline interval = 0.62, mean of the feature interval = 0.56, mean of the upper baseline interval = 0.599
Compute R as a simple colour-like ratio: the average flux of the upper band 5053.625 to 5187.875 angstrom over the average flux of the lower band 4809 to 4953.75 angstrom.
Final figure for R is 0.82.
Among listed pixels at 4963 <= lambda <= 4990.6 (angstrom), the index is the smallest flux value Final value 0.5904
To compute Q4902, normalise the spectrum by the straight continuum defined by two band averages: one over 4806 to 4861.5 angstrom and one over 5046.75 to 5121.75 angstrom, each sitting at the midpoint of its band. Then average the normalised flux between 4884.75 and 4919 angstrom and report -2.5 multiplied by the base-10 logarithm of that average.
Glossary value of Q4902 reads -0.107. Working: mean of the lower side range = 0.619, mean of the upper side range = 0.555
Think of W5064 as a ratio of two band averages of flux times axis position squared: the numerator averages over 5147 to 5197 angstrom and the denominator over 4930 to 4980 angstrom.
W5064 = 0.84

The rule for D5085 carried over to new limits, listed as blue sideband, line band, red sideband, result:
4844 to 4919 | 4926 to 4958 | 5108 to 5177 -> -0.090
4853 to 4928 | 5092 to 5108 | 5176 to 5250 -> 0.212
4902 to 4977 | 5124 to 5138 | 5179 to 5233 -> 0.175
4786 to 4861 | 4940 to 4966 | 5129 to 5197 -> -0.150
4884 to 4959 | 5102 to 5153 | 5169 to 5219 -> 0.063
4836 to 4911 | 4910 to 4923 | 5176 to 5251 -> 0.010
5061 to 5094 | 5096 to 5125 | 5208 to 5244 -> 0.115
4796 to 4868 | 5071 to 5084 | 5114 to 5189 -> -0.047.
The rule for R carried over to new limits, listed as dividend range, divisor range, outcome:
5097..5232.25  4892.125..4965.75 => 0.83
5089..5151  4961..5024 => 0.89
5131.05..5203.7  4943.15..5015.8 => 0.84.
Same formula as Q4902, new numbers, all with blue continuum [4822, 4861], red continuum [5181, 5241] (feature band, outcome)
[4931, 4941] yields -0.07 mag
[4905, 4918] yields -0.08 mag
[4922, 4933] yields -0.10 mag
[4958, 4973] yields -0.01 mag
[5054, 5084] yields 0.14 mag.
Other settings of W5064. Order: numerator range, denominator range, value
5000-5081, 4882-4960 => 0.90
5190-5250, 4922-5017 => 1.20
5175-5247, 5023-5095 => 1.21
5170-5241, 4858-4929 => 1.06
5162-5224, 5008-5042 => 1.03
